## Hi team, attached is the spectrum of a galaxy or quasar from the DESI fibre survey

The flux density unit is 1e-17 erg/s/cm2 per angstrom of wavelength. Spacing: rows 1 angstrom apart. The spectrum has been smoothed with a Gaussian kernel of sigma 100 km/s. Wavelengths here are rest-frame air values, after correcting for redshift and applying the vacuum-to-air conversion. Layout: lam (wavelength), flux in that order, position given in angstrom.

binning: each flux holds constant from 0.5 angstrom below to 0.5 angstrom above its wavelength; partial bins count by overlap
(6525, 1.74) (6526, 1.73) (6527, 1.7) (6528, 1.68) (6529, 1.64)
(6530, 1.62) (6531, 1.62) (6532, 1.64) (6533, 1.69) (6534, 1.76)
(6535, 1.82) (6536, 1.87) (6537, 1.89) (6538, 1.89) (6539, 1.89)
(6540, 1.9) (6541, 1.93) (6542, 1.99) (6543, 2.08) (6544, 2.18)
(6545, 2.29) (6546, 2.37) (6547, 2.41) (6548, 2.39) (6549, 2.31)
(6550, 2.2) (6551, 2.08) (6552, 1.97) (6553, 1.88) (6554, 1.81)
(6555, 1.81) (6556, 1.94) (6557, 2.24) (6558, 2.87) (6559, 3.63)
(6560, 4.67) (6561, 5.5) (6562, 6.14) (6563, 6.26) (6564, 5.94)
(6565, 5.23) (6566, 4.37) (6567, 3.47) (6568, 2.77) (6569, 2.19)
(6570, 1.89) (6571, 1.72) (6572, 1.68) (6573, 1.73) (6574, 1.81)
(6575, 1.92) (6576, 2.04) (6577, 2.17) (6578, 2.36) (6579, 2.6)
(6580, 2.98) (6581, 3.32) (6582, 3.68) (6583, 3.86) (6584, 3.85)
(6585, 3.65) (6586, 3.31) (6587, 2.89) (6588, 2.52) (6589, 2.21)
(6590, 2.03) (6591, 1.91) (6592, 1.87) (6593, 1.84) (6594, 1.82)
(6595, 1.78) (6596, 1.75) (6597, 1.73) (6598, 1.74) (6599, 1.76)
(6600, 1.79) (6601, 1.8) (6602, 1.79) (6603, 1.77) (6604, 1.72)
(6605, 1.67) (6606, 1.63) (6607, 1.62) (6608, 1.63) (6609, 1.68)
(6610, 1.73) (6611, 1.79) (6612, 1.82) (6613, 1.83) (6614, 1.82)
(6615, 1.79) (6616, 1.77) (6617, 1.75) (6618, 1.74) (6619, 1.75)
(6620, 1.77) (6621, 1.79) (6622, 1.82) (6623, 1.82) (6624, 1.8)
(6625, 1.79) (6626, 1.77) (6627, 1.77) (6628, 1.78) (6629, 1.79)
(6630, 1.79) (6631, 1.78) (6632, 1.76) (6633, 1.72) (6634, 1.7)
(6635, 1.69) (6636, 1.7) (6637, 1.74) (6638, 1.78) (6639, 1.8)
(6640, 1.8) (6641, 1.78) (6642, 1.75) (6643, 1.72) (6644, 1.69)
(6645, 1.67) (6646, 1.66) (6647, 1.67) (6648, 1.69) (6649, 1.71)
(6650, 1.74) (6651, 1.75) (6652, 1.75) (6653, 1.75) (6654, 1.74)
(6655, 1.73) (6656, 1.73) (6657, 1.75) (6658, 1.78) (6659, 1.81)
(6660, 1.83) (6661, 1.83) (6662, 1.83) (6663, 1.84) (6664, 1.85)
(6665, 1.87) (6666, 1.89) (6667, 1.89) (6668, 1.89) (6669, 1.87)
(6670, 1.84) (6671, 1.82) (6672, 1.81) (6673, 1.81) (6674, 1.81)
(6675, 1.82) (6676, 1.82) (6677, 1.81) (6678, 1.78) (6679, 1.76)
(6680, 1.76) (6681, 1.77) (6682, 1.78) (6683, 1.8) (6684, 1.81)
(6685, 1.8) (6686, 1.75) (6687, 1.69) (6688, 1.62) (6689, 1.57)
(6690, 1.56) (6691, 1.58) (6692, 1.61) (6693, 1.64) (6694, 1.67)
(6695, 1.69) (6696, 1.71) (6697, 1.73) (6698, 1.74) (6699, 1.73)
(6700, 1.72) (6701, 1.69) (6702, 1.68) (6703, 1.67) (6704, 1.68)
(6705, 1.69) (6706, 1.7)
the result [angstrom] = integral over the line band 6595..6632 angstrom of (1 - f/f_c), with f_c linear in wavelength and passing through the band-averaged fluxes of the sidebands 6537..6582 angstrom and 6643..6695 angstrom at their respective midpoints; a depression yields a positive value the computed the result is 8.1 angstrom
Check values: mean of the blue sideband 2.75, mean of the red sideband 1.76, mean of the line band 1.76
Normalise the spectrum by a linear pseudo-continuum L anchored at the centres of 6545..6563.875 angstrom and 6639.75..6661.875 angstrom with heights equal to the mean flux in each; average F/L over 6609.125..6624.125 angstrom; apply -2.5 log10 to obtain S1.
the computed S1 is 0.23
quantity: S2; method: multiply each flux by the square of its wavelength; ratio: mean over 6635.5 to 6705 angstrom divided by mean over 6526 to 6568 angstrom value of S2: 0.69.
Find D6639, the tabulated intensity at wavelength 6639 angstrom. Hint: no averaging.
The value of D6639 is 1.8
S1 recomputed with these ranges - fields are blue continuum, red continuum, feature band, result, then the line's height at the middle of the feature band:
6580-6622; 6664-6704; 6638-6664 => 0.081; 1.89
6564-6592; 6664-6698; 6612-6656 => 0.257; 2.23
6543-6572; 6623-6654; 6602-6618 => 0.256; 2.2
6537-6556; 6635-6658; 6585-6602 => -0.094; 1.91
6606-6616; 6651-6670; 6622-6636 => 0.001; 1.77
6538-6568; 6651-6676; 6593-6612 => 0.381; 2.47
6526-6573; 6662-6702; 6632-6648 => 0.168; 2.01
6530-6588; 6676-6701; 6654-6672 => 0.048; 1.91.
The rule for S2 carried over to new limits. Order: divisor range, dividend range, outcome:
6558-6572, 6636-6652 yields 0.44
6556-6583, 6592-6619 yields 0.54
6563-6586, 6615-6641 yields 0.59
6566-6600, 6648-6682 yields 0.77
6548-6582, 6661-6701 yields 0.62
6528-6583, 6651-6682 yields 0.72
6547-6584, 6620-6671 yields 0.61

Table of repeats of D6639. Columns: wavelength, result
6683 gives 1.8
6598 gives 1.74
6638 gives 1.78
